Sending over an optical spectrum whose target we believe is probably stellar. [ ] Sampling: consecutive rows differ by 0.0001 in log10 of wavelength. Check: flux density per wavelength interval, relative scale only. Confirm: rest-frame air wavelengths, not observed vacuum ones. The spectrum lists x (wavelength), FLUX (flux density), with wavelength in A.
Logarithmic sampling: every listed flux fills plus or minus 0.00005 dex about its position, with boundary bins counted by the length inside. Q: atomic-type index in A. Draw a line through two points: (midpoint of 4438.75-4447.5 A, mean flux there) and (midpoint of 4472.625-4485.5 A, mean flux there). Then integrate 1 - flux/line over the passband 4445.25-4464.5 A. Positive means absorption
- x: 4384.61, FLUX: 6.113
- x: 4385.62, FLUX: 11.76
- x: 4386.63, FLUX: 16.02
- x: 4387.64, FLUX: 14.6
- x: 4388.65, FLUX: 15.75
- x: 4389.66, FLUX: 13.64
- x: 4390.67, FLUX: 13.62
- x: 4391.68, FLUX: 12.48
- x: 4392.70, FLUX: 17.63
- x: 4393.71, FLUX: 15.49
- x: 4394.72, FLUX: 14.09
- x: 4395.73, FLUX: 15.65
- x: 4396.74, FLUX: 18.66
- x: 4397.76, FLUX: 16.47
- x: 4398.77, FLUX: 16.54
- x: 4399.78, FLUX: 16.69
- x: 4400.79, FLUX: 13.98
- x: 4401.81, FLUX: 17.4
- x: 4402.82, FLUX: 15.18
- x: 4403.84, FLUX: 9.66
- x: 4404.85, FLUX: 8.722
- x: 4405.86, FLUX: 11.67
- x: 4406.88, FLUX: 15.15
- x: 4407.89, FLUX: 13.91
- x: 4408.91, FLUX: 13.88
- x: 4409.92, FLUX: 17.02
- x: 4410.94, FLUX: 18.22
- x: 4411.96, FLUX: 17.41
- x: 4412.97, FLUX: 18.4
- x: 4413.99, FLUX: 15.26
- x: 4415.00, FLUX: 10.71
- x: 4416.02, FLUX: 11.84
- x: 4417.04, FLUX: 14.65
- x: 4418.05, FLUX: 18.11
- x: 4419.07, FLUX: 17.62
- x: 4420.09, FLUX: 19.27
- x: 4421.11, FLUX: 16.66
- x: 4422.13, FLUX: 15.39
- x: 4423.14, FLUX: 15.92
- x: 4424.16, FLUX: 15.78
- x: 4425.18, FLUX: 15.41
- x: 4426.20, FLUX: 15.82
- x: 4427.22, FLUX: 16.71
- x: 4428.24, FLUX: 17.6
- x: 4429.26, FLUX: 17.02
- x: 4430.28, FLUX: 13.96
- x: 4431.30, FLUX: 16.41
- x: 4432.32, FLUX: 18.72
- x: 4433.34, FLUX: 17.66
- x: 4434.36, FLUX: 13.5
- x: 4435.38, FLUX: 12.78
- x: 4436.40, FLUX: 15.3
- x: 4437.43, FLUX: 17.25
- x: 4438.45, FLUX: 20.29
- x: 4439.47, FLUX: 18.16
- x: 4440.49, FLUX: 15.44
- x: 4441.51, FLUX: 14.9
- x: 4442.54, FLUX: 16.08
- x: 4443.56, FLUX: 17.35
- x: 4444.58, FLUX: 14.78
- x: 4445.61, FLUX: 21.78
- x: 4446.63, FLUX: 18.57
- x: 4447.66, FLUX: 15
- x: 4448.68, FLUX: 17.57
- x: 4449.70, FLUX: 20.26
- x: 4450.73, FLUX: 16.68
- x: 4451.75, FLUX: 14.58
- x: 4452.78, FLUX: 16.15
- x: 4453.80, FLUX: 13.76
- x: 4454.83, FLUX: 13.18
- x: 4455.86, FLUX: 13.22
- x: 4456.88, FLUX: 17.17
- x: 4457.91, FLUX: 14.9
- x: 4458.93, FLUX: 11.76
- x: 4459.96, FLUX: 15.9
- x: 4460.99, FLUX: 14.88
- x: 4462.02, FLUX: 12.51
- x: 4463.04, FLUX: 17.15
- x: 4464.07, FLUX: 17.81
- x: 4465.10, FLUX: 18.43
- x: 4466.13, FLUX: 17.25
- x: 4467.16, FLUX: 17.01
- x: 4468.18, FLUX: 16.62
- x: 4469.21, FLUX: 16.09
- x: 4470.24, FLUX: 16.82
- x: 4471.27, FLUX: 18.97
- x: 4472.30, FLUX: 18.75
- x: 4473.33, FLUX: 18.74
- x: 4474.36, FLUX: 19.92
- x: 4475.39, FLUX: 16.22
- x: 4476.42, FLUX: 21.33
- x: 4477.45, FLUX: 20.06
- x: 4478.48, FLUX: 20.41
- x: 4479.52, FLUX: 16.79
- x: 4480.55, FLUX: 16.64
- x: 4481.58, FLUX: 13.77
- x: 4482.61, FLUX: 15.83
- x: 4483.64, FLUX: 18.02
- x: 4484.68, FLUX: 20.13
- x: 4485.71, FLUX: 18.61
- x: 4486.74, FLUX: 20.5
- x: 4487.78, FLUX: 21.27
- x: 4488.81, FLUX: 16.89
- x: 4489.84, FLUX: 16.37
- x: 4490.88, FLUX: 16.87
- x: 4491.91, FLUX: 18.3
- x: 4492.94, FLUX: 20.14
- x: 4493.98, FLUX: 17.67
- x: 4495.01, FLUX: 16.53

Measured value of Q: 1.7 A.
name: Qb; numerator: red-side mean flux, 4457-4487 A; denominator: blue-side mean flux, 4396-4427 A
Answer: 1.12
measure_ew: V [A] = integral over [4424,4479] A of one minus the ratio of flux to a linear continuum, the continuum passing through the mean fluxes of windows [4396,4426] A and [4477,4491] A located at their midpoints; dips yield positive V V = 0.53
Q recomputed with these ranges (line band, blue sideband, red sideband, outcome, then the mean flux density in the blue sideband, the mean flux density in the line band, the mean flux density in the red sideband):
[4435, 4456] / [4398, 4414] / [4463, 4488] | 0.4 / 15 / 16.4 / 18.1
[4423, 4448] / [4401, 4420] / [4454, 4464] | -3.0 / 14.8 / 16.5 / 14.6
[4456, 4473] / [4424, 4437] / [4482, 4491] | 1.0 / 15.9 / 16.3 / 18.3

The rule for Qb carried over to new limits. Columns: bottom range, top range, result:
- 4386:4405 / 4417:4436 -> 1.09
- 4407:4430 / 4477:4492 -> 1.13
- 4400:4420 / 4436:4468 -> 1.10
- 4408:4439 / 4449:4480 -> 1.04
